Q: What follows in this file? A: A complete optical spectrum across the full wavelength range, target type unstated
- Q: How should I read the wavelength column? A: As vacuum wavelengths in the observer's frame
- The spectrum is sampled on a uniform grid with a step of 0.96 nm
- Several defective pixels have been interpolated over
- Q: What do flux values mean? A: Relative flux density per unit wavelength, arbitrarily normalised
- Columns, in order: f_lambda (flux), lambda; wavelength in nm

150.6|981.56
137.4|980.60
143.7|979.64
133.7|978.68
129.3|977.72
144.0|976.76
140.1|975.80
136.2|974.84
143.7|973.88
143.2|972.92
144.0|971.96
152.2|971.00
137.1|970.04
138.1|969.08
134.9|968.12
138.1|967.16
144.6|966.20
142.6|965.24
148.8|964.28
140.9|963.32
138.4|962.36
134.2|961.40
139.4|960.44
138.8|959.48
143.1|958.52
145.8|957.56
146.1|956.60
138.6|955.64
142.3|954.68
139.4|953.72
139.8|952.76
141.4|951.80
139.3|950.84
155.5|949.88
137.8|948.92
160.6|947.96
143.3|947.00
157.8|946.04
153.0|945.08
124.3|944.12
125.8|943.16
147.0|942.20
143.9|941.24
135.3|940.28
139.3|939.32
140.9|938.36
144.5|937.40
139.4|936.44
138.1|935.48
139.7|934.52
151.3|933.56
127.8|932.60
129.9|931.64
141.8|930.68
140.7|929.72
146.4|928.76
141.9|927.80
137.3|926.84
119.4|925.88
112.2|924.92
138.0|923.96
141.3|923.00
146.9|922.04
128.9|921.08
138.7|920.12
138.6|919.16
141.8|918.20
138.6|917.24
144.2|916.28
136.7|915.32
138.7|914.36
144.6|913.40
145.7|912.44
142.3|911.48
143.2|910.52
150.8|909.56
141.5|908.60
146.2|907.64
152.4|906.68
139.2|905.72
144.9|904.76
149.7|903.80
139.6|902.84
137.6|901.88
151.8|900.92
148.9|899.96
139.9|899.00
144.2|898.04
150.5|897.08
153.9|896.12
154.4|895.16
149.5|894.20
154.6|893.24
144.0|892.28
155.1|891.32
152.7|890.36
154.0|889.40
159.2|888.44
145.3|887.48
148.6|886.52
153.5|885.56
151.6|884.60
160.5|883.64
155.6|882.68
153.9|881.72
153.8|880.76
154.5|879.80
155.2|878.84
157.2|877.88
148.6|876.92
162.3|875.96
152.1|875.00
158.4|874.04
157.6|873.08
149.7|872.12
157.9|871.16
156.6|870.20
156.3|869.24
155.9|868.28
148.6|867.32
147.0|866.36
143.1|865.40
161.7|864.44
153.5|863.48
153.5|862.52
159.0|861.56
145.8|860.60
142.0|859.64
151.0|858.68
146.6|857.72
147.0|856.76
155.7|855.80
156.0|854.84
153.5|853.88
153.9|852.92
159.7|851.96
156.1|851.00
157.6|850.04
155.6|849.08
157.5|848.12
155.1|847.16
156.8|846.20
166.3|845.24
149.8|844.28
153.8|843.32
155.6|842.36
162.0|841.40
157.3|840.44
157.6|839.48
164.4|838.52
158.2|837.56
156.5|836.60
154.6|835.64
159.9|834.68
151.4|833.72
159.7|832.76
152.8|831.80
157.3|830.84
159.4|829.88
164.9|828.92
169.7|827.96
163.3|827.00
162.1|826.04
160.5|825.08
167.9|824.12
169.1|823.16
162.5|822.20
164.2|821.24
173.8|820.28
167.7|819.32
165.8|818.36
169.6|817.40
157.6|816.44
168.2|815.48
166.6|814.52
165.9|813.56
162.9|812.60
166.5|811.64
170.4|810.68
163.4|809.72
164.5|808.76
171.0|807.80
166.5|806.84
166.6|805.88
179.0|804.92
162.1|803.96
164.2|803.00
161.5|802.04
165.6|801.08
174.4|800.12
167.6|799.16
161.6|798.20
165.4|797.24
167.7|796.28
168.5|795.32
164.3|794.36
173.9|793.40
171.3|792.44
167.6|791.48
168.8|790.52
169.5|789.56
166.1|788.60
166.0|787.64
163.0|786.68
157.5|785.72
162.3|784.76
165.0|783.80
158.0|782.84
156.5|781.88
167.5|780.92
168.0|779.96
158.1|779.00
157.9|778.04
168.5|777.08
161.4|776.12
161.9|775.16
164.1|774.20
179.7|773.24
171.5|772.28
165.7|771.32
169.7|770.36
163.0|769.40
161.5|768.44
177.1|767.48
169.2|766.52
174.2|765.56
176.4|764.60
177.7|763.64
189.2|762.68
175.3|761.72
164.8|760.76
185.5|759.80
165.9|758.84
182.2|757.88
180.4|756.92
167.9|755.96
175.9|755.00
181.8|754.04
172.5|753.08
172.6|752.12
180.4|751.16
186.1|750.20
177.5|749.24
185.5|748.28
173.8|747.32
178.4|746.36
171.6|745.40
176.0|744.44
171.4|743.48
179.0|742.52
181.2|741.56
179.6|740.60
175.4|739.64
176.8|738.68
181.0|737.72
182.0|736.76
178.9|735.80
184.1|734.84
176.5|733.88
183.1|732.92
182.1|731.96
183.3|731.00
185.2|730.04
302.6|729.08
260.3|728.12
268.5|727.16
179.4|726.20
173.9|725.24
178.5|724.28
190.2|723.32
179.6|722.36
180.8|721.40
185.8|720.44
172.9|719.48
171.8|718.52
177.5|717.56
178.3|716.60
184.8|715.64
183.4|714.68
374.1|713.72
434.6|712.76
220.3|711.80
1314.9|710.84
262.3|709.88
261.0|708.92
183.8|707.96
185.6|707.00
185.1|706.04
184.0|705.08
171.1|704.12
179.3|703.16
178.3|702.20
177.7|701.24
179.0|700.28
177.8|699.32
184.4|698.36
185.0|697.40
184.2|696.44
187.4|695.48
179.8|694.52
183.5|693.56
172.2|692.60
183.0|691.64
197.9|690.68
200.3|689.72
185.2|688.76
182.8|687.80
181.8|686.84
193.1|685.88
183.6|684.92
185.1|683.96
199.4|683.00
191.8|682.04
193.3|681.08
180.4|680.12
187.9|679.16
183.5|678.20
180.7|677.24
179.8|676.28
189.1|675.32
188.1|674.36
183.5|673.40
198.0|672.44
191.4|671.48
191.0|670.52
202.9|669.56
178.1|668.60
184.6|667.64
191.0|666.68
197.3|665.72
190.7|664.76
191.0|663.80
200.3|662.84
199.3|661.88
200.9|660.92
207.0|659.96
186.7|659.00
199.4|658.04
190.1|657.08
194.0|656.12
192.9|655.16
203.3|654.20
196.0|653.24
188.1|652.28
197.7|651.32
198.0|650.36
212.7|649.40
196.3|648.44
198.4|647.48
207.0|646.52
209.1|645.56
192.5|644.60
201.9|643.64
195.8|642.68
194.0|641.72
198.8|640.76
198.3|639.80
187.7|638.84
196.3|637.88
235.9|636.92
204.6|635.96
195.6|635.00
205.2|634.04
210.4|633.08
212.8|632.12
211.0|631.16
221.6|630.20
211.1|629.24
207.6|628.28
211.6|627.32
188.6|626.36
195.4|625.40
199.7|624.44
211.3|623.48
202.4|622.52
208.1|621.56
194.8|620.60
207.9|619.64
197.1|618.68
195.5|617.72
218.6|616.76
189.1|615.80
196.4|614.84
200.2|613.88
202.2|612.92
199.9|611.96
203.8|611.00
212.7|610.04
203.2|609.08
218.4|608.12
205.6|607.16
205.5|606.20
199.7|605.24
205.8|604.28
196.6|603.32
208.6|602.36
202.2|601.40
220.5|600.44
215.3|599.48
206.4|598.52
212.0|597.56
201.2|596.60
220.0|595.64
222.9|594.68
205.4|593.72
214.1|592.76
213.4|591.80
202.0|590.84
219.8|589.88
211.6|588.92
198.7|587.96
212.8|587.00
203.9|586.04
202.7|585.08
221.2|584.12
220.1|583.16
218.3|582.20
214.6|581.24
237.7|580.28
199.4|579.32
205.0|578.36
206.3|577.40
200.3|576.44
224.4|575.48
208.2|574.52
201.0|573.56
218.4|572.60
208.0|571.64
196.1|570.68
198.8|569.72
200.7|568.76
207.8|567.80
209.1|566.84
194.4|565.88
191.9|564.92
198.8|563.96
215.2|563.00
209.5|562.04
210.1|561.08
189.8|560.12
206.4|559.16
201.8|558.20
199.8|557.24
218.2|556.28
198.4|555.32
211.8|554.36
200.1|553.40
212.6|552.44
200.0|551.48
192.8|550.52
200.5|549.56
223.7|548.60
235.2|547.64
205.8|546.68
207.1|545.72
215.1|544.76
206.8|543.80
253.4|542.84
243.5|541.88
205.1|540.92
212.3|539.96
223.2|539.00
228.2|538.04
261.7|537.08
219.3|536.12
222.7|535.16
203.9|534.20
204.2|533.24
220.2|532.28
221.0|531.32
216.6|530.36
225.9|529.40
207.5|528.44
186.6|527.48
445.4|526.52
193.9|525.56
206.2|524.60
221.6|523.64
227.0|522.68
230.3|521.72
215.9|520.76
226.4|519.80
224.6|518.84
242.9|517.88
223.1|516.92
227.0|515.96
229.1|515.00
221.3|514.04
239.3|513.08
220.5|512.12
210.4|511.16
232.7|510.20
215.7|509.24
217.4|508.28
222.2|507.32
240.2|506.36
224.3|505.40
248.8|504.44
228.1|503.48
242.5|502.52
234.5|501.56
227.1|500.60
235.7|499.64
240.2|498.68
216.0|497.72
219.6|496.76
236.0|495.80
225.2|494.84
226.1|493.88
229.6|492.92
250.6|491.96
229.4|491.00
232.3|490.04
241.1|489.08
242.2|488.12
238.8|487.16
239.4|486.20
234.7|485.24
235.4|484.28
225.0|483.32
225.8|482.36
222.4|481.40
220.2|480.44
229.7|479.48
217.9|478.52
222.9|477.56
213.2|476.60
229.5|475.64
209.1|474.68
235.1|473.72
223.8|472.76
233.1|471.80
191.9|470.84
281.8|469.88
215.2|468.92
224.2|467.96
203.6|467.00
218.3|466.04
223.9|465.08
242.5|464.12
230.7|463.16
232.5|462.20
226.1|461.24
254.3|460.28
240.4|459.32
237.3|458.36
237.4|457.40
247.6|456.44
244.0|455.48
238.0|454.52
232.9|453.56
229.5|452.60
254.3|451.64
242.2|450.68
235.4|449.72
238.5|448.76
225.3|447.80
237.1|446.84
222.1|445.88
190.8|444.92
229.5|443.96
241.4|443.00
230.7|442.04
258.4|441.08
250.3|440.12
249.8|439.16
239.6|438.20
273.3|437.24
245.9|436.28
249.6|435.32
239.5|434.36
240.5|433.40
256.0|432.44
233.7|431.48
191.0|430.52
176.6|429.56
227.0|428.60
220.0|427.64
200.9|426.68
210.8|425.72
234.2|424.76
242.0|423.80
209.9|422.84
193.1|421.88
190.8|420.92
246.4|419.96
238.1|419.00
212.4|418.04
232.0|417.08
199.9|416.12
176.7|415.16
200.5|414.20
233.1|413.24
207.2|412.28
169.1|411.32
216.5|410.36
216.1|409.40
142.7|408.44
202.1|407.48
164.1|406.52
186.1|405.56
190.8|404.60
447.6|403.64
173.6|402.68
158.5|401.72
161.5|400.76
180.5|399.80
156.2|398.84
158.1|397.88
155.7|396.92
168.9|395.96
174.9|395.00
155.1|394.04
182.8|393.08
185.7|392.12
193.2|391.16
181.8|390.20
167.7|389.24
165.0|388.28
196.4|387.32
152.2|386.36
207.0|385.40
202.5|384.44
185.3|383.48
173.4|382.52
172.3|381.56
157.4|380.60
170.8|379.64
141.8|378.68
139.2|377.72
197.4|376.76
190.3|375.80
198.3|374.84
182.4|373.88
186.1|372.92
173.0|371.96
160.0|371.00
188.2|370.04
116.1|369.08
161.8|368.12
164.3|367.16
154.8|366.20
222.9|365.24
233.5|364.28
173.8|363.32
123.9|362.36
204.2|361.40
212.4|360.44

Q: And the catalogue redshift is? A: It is 0.083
